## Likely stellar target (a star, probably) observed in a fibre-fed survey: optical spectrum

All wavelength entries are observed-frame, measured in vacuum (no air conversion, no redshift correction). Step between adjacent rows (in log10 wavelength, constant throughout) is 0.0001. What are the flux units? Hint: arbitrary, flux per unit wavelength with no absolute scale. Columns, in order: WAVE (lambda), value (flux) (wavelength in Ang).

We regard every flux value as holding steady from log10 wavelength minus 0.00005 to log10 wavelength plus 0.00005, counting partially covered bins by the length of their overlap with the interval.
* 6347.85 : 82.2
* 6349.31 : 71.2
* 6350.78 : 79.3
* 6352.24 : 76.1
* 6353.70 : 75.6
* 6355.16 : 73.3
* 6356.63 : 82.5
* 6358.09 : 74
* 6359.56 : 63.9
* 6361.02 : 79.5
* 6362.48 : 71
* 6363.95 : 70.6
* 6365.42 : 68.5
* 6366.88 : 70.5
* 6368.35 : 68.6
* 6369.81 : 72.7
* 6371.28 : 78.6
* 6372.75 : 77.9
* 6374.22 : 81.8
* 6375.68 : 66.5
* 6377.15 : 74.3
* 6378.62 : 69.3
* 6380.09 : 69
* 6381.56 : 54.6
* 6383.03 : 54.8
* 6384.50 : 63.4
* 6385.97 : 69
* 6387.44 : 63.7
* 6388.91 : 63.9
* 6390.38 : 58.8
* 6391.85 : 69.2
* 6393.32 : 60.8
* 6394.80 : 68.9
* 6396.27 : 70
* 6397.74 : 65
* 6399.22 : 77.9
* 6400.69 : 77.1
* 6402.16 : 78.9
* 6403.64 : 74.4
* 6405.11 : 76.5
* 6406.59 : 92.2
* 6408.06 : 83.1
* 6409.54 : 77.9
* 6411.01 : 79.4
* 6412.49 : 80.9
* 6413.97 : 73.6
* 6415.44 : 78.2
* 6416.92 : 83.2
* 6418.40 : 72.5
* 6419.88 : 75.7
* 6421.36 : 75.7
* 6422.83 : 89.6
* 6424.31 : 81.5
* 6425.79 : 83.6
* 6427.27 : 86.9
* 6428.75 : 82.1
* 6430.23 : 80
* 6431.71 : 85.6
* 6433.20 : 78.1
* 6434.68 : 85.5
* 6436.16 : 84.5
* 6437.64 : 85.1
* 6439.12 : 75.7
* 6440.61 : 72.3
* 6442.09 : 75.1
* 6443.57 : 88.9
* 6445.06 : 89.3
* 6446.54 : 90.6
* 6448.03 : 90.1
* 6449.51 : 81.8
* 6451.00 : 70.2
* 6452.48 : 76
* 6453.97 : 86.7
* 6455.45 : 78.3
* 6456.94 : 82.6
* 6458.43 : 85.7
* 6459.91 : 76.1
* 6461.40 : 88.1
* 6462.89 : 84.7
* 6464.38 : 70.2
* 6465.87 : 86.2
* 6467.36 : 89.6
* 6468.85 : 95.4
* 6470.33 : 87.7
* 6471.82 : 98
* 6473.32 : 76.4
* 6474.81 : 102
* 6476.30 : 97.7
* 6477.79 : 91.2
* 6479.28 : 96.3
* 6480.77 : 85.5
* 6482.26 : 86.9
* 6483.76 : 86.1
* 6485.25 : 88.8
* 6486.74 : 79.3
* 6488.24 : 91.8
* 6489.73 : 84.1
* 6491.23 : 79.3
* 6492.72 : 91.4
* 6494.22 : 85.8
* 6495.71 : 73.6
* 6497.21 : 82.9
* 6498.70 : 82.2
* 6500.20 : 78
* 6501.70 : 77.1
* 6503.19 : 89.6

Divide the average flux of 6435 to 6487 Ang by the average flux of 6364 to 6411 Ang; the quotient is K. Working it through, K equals 1.2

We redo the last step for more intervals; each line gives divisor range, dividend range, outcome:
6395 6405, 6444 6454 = 1.13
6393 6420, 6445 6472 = 1.10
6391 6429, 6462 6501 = 1.12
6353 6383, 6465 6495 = 1.24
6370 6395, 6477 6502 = 1.26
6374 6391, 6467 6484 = 1.40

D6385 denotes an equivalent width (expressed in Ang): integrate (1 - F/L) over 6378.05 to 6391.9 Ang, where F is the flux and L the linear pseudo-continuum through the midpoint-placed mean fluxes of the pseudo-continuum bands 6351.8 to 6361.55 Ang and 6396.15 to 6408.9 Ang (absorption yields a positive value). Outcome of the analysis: 2.41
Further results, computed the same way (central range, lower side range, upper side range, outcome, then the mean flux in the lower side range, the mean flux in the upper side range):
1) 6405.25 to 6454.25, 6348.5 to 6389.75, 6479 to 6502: -2.50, 70.8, 84.2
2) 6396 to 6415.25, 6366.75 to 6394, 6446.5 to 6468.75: -1.35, 67.7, 82.6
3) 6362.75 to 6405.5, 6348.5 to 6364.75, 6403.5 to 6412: 4.63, 74.3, 81.1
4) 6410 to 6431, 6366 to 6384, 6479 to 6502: -1.31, 69.8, 84.2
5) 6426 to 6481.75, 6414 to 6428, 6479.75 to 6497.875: -1.48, 80.4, 84.8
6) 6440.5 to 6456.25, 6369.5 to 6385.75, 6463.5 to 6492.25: 0.07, 69.2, 88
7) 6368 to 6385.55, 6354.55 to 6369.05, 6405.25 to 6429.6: 1.22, 72.2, 80.9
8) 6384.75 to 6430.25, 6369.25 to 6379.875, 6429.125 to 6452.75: 1.44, 74.2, 81.9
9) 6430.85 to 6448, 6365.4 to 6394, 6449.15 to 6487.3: -0.67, 67.8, 85.8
